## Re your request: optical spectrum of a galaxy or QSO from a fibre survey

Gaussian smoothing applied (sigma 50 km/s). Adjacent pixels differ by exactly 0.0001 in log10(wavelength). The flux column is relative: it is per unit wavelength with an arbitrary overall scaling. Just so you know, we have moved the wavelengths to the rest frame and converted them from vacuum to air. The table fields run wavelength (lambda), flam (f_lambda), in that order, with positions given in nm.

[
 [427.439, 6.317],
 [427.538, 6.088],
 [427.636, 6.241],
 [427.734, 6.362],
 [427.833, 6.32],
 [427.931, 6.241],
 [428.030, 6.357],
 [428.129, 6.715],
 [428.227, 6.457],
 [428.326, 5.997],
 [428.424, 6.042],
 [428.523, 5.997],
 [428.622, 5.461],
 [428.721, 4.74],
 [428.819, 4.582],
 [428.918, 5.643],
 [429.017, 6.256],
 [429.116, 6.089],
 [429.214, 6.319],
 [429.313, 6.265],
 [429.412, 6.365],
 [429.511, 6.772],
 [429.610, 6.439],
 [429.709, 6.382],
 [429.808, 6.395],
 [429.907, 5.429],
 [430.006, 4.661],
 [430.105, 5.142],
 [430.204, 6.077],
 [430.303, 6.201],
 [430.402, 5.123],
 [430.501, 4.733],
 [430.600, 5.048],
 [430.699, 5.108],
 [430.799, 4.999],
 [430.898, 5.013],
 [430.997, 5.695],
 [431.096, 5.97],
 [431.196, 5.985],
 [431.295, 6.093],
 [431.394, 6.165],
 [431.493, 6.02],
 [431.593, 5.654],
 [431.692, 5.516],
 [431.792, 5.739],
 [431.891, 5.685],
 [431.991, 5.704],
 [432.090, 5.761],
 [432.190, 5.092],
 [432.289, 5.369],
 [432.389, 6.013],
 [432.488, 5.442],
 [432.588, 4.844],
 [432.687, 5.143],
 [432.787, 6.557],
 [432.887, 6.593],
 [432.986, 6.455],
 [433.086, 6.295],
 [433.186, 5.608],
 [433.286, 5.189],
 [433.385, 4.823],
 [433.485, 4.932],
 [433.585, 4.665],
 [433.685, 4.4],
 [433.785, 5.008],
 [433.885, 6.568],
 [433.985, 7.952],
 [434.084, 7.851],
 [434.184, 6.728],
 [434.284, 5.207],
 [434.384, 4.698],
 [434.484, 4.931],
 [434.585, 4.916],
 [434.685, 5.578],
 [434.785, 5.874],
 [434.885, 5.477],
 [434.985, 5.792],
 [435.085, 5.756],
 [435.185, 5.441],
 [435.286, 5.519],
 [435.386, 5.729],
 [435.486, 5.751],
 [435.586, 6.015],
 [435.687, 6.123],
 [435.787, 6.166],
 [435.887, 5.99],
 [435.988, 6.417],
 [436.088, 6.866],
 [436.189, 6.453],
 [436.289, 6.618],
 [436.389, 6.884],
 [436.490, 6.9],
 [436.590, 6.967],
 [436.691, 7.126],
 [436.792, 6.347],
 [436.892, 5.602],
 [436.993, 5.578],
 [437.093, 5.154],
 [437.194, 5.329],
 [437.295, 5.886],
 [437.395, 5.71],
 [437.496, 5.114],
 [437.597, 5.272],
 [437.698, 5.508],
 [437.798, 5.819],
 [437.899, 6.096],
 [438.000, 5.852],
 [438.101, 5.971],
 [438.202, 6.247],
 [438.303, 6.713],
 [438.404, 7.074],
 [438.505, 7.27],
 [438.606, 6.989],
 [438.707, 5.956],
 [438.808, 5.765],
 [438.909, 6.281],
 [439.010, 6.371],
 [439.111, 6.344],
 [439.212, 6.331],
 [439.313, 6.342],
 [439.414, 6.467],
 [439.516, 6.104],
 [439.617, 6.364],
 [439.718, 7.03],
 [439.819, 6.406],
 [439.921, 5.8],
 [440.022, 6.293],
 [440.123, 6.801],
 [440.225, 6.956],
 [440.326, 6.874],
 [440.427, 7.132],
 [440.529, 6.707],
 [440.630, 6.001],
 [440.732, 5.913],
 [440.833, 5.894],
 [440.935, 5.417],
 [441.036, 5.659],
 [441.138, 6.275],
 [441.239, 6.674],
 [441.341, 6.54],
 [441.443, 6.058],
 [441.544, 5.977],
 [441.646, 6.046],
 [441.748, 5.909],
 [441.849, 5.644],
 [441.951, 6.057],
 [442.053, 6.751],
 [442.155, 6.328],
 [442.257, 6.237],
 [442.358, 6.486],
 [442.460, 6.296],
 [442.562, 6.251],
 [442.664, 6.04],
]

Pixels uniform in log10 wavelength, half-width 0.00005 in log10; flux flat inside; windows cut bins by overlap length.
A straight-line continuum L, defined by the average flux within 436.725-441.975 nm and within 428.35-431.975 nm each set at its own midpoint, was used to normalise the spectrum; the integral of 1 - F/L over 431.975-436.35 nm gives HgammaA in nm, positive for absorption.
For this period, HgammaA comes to 0.09 nm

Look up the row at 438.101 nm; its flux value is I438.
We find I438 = 5.971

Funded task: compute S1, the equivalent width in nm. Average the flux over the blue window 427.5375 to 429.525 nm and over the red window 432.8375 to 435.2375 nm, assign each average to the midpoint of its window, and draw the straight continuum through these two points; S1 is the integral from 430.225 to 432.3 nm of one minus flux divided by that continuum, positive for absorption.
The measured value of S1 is 0.11 nm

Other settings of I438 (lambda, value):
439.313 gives 6.342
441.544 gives 5.977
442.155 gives 6.328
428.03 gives 6.357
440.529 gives 6.707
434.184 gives 6.728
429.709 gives 6.382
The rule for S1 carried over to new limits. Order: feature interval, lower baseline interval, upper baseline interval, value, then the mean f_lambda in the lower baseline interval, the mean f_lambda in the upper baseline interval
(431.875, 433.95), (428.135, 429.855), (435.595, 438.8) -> 0.190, 6.03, 6.18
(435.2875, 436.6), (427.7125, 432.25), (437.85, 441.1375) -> -0.038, 5.79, 6.35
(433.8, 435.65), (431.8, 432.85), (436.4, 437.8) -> -0.038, 5.58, 5.91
